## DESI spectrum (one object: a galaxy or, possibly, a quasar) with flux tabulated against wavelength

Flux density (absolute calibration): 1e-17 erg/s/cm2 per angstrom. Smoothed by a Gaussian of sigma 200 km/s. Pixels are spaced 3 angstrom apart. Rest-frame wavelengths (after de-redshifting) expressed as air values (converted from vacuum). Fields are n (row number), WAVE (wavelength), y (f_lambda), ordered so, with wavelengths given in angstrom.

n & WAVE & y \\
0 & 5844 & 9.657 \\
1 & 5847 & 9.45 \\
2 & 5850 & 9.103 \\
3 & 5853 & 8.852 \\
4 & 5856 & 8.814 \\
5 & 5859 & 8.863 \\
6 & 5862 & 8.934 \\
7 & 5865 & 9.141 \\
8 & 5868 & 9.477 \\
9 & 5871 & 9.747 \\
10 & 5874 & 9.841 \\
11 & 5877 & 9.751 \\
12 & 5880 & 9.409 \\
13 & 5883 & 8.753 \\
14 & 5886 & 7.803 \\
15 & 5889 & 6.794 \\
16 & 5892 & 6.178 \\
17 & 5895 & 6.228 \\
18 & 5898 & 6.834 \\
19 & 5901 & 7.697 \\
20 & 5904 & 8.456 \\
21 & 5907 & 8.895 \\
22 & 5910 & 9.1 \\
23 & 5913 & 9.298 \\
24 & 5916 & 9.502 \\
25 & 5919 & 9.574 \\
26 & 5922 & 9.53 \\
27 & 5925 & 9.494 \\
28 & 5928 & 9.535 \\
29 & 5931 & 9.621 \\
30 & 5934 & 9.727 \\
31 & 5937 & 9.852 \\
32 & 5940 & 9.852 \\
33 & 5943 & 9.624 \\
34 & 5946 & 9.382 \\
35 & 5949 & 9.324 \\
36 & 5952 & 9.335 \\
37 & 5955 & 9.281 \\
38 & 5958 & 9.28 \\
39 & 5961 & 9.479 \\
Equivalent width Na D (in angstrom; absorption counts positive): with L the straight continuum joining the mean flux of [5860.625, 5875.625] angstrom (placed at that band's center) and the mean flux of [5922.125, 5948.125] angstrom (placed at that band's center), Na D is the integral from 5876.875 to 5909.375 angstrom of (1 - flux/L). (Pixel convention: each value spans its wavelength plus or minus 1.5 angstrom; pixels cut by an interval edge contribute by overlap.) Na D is 5.7 angstrom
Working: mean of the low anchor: 9.43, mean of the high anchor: 9.62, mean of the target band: 7.84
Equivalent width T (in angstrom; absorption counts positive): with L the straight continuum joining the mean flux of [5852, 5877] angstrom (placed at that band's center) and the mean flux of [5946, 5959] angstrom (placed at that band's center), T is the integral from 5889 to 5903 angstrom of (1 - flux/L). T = 3.7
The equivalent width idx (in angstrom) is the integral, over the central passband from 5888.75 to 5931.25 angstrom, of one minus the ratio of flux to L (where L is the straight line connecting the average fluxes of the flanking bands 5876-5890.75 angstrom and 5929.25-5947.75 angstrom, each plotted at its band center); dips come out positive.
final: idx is 2.8 angstrom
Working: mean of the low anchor 8.42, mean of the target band 8.46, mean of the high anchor 9.67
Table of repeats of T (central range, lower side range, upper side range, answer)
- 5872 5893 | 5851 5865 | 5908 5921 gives 1.5 angstrom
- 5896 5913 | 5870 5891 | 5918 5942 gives 1.8 angstrom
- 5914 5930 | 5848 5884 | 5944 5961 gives -0.4 angstrom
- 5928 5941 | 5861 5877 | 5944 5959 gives -0.5 angstrom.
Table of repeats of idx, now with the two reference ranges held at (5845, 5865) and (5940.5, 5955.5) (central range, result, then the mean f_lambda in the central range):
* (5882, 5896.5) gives 3.28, 7.1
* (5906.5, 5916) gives 0.09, 9.18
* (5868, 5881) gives -0.80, 9.67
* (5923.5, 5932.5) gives -0.20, 9.55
